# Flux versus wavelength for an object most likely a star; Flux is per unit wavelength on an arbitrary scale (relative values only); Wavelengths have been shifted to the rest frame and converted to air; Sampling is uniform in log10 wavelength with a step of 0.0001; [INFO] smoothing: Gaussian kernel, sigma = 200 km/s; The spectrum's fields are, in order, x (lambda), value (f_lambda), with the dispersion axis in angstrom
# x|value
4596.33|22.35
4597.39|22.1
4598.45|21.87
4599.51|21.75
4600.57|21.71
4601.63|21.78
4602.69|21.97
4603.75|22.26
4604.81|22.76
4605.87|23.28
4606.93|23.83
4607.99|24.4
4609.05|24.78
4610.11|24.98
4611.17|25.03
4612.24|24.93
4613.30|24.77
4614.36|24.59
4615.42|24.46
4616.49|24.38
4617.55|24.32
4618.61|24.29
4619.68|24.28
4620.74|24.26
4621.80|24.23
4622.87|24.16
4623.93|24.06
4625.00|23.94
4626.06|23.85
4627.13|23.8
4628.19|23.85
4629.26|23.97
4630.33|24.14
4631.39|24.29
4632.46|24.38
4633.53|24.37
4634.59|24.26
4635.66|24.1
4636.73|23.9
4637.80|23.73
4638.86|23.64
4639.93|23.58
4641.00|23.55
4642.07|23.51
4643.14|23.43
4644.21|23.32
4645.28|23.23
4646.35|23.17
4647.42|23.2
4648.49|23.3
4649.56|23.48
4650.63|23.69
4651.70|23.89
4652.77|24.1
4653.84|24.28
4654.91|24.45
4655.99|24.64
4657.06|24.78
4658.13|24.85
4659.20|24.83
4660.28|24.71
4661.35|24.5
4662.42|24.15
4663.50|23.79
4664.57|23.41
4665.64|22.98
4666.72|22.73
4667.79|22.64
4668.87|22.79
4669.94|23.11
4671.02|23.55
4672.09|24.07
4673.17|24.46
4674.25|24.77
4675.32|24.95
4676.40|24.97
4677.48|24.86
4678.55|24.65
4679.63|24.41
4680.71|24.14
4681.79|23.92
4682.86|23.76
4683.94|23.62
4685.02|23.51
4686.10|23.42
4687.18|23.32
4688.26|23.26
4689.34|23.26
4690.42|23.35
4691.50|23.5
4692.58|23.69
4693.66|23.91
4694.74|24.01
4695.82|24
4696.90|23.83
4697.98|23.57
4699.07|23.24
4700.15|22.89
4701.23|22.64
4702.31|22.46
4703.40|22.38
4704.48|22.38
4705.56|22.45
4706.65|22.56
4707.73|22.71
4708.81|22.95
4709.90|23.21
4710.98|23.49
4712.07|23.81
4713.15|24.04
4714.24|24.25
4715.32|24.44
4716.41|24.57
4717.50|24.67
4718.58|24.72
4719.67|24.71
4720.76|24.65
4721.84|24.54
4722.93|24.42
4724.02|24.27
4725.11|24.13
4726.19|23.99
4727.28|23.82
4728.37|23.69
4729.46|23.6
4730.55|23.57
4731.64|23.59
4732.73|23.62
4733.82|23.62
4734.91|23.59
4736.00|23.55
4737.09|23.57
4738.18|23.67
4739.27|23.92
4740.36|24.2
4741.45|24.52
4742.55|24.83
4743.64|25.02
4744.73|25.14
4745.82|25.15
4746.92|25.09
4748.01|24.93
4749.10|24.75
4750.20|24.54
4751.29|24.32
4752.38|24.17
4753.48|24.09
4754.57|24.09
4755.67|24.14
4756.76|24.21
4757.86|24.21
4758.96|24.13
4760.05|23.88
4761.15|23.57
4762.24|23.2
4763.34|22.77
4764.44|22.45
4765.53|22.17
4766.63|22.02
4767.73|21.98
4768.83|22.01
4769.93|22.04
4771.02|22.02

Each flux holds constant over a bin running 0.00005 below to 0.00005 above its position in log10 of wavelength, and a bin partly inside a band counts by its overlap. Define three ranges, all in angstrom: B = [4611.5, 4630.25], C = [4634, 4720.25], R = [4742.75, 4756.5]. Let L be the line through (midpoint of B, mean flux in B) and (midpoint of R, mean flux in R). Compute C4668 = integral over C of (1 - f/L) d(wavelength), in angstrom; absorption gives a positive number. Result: 2.4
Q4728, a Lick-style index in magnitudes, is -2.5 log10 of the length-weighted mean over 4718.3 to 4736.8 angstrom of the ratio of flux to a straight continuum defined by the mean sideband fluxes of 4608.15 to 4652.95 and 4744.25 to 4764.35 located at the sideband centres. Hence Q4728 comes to 0.01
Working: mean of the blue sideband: 24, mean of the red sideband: 24.2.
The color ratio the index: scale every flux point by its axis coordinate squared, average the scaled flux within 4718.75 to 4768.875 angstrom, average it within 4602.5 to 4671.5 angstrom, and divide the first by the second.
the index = 1.05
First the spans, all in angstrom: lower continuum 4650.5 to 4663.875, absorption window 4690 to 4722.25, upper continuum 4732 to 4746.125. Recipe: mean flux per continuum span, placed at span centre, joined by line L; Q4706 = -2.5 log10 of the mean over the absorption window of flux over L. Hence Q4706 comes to 0.03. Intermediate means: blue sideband 24.4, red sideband 24.2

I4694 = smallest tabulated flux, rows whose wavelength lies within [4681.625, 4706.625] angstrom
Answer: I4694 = 22.38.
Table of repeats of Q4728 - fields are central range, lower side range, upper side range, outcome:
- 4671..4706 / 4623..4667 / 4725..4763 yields 0.01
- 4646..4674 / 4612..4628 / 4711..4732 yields 0.02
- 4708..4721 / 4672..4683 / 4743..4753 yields 0.03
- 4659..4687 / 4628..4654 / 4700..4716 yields -0.02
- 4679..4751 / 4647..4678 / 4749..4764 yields 0.01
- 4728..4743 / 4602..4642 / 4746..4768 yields 0.00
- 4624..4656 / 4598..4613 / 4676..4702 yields -0.02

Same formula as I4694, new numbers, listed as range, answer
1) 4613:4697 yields 22.64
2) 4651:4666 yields 22.98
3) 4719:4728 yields 23.82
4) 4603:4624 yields 22.26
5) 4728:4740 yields 23.55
